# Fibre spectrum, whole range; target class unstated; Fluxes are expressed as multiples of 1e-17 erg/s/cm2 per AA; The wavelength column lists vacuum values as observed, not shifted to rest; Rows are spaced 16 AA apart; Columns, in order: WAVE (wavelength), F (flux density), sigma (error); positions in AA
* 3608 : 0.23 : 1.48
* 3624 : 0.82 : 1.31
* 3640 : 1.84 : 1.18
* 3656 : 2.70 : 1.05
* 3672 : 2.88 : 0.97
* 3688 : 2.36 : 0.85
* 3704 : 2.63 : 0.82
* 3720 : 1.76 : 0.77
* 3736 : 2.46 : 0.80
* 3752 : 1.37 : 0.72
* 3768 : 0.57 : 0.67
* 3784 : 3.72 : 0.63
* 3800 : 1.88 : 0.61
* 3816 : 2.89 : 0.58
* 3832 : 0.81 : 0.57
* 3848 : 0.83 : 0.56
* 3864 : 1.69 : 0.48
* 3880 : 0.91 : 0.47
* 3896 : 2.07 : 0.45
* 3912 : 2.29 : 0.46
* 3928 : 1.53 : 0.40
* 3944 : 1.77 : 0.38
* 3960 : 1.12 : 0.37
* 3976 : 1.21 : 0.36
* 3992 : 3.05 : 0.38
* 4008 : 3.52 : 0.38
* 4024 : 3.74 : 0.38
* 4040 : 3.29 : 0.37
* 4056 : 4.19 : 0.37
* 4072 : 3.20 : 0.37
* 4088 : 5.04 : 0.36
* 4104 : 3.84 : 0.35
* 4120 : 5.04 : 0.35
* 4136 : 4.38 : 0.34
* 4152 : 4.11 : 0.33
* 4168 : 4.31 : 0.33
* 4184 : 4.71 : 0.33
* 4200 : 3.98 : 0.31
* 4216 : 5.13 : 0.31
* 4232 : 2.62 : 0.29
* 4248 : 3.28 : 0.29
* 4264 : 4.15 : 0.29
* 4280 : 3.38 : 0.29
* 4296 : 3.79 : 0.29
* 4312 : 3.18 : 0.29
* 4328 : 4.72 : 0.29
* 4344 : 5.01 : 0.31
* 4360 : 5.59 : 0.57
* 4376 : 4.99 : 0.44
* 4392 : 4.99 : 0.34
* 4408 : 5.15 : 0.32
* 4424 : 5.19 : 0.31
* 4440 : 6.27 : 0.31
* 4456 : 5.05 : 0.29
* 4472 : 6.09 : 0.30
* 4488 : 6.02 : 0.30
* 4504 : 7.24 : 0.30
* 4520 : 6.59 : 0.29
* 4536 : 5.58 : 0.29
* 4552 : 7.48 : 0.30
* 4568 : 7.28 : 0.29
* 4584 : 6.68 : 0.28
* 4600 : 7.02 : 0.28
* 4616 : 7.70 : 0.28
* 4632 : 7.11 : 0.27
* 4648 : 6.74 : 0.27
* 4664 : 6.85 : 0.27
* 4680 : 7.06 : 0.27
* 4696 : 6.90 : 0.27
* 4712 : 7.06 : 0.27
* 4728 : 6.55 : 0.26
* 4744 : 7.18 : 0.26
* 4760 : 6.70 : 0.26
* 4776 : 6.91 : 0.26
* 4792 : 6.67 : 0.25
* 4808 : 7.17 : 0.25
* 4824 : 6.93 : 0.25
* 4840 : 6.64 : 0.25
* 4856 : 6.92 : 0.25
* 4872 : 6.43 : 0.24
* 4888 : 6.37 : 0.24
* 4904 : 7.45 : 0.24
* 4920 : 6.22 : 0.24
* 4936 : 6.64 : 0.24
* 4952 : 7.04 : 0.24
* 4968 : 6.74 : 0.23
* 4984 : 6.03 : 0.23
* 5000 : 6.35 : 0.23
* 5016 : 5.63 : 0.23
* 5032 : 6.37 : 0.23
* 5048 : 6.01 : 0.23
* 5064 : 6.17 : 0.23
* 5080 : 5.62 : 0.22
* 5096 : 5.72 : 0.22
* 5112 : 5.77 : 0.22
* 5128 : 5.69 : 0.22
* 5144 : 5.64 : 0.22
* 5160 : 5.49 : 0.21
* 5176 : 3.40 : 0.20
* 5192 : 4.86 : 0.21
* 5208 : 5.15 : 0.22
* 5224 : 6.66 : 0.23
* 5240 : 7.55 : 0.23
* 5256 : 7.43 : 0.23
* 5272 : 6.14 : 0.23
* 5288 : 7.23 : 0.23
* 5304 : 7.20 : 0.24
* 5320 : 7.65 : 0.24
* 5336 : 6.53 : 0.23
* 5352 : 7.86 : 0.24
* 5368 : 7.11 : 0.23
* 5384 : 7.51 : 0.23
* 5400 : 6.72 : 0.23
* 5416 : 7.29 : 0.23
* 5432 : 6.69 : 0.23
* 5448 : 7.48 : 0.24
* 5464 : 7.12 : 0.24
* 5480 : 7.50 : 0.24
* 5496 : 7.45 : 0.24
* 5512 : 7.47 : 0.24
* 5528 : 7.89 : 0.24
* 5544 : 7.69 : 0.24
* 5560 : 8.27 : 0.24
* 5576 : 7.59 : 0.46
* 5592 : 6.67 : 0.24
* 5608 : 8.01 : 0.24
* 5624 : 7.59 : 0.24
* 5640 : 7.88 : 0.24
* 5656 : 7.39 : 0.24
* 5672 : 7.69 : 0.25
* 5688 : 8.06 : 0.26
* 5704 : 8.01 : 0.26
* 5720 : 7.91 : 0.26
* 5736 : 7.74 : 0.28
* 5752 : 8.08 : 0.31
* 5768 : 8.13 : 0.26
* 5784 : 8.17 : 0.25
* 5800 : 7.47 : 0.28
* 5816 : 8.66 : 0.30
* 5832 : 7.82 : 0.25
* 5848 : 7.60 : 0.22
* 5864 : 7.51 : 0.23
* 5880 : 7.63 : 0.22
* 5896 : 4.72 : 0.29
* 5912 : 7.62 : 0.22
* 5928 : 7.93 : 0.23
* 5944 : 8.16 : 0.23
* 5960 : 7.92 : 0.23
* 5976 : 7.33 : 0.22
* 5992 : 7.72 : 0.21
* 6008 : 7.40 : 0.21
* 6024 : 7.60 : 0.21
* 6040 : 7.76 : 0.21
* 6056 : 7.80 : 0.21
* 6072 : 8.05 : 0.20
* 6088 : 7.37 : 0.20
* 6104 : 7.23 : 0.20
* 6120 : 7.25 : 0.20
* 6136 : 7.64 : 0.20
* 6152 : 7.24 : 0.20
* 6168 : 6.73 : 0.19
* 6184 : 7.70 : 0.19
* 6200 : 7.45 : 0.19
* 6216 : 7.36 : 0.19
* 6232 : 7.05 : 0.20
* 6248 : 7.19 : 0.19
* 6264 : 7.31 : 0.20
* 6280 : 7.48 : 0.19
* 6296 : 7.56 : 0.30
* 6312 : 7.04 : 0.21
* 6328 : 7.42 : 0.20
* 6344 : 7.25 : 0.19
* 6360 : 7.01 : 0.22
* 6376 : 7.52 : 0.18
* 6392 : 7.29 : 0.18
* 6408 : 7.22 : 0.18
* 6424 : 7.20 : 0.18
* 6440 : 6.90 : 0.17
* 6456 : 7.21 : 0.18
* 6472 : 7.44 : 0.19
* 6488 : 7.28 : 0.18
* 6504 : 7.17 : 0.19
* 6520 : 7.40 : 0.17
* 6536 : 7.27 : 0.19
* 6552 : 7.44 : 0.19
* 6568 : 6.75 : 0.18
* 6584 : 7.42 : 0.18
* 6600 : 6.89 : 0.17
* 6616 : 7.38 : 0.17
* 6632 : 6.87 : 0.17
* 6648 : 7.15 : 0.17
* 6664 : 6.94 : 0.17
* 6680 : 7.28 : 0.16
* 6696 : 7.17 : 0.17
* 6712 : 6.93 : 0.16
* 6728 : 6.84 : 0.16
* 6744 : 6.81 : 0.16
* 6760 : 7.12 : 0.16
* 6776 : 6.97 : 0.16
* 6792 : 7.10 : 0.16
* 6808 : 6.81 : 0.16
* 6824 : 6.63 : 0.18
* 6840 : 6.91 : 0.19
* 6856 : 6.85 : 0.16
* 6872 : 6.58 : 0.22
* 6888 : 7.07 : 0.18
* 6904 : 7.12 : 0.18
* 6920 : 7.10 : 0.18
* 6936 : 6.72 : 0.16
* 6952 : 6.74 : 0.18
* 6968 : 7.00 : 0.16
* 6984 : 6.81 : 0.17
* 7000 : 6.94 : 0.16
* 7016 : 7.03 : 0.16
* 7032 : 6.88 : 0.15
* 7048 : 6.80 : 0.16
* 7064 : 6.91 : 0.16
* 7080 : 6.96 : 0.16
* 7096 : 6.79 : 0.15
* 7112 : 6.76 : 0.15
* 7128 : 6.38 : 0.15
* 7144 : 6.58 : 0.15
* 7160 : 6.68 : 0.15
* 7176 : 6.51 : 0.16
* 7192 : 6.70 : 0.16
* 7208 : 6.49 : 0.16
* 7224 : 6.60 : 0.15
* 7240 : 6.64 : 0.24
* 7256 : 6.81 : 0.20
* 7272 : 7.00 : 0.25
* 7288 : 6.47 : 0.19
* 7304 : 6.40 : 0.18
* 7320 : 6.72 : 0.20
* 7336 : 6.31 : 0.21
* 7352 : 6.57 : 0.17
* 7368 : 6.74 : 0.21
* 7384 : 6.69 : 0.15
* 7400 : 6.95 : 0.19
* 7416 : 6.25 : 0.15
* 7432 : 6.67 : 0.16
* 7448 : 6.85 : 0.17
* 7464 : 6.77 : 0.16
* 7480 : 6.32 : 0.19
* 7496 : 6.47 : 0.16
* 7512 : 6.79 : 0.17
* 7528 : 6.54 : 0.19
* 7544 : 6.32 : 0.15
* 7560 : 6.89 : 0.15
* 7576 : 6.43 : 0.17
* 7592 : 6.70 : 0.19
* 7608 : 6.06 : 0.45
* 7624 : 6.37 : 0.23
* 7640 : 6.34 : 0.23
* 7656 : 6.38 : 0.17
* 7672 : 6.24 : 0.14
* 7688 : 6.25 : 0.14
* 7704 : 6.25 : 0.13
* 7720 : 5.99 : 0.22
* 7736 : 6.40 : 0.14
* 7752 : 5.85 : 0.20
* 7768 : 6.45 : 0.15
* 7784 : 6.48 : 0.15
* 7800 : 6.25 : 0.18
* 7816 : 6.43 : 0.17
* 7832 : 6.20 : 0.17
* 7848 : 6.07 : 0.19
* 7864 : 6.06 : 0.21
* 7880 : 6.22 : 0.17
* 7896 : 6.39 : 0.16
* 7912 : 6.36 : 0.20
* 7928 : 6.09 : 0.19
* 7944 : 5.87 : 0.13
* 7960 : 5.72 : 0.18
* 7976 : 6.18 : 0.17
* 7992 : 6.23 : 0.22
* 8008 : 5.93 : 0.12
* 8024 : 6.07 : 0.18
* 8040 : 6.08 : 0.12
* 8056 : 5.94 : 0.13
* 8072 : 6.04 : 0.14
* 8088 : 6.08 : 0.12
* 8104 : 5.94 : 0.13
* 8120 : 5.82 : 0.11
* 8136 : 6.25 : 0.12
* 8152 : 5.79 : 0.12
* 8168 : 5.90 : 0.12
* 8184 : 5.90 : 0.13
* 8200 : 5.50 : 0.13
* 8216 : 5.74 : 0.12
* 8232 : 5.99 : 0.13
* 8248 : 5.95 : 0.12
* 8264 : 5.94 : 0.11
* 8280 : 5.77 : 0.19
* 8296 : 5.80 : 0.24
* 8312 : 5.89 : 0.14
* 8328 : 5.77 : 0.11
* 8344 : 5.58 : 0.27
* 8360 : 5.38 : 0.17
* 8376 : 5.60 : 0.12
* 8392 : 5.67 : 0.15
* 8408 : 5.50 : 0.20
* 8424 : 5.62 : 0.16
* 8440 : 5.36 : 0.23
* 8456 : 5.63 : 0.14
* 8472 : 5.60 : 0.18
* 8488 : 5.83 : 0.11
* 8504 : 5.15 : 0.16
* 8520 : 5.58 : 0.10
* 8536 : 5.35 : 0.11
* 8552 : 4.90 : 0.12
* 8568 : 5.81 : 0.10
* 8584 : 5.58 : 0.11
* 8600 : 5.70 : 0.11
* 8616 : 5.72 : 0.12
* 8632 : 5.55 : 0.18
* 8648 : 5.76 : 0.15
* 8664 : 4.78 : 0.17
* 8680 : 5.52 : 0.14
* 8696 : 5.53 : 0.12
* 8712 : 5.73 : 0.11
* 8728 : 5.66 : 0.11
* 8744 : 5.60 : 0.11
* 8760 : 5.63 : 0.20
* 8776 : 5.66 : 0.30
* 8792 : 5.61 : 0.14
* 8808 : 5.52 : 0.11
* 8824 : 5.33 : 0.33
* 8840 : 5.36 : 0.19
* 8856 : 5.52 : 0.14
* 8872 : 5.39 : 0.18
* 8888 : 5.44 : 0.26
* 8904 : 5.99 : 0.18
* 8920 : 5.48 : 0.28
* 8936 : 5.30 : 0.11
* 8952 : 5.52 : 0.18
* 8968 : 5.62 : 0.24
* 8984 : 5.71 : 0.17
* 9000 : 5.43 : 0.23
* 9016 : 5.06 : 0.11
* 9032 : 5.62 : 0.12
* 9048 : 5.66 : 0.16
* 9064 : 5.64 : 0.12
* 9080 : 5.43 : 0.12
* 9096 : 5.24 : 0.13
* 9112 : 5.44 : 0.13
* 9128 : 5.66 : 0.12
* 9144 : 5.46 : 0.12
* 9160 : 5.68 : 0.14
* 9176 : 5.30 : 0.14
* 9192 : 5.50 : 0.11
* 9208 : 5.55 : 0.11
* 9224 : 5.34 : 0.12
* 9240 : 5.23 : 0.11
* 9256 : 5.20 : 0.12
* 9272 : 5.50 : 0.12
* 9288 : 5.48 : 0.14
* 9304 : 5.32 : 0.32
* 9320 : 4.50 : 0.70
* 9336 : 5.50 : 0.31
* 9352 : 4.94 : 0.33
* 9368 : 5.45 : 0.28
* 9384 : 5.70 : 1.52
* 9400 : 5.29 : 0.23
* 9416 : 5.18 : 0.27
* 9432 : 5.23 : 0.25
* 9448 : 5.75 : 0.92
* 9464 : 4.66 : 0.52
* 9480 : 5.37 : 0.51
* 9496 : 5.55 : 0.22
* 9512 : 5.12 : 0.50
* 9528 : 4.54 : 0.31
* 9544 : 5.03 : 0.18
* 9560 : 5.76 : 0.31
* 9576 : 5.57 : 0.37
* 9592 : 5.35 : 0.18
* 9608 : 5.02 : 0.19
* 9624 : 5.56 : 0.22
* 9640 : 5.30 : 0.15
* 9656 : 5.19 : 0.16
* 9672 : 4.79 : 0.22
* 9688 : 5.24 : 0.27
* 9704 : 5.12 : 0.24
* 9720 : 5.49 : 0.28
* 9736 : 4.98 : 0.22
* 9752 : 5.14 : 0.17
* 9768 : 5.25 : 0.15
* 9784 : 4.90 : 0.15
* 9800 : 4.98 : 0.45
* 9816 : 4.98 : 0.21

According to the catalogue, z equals 0.00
